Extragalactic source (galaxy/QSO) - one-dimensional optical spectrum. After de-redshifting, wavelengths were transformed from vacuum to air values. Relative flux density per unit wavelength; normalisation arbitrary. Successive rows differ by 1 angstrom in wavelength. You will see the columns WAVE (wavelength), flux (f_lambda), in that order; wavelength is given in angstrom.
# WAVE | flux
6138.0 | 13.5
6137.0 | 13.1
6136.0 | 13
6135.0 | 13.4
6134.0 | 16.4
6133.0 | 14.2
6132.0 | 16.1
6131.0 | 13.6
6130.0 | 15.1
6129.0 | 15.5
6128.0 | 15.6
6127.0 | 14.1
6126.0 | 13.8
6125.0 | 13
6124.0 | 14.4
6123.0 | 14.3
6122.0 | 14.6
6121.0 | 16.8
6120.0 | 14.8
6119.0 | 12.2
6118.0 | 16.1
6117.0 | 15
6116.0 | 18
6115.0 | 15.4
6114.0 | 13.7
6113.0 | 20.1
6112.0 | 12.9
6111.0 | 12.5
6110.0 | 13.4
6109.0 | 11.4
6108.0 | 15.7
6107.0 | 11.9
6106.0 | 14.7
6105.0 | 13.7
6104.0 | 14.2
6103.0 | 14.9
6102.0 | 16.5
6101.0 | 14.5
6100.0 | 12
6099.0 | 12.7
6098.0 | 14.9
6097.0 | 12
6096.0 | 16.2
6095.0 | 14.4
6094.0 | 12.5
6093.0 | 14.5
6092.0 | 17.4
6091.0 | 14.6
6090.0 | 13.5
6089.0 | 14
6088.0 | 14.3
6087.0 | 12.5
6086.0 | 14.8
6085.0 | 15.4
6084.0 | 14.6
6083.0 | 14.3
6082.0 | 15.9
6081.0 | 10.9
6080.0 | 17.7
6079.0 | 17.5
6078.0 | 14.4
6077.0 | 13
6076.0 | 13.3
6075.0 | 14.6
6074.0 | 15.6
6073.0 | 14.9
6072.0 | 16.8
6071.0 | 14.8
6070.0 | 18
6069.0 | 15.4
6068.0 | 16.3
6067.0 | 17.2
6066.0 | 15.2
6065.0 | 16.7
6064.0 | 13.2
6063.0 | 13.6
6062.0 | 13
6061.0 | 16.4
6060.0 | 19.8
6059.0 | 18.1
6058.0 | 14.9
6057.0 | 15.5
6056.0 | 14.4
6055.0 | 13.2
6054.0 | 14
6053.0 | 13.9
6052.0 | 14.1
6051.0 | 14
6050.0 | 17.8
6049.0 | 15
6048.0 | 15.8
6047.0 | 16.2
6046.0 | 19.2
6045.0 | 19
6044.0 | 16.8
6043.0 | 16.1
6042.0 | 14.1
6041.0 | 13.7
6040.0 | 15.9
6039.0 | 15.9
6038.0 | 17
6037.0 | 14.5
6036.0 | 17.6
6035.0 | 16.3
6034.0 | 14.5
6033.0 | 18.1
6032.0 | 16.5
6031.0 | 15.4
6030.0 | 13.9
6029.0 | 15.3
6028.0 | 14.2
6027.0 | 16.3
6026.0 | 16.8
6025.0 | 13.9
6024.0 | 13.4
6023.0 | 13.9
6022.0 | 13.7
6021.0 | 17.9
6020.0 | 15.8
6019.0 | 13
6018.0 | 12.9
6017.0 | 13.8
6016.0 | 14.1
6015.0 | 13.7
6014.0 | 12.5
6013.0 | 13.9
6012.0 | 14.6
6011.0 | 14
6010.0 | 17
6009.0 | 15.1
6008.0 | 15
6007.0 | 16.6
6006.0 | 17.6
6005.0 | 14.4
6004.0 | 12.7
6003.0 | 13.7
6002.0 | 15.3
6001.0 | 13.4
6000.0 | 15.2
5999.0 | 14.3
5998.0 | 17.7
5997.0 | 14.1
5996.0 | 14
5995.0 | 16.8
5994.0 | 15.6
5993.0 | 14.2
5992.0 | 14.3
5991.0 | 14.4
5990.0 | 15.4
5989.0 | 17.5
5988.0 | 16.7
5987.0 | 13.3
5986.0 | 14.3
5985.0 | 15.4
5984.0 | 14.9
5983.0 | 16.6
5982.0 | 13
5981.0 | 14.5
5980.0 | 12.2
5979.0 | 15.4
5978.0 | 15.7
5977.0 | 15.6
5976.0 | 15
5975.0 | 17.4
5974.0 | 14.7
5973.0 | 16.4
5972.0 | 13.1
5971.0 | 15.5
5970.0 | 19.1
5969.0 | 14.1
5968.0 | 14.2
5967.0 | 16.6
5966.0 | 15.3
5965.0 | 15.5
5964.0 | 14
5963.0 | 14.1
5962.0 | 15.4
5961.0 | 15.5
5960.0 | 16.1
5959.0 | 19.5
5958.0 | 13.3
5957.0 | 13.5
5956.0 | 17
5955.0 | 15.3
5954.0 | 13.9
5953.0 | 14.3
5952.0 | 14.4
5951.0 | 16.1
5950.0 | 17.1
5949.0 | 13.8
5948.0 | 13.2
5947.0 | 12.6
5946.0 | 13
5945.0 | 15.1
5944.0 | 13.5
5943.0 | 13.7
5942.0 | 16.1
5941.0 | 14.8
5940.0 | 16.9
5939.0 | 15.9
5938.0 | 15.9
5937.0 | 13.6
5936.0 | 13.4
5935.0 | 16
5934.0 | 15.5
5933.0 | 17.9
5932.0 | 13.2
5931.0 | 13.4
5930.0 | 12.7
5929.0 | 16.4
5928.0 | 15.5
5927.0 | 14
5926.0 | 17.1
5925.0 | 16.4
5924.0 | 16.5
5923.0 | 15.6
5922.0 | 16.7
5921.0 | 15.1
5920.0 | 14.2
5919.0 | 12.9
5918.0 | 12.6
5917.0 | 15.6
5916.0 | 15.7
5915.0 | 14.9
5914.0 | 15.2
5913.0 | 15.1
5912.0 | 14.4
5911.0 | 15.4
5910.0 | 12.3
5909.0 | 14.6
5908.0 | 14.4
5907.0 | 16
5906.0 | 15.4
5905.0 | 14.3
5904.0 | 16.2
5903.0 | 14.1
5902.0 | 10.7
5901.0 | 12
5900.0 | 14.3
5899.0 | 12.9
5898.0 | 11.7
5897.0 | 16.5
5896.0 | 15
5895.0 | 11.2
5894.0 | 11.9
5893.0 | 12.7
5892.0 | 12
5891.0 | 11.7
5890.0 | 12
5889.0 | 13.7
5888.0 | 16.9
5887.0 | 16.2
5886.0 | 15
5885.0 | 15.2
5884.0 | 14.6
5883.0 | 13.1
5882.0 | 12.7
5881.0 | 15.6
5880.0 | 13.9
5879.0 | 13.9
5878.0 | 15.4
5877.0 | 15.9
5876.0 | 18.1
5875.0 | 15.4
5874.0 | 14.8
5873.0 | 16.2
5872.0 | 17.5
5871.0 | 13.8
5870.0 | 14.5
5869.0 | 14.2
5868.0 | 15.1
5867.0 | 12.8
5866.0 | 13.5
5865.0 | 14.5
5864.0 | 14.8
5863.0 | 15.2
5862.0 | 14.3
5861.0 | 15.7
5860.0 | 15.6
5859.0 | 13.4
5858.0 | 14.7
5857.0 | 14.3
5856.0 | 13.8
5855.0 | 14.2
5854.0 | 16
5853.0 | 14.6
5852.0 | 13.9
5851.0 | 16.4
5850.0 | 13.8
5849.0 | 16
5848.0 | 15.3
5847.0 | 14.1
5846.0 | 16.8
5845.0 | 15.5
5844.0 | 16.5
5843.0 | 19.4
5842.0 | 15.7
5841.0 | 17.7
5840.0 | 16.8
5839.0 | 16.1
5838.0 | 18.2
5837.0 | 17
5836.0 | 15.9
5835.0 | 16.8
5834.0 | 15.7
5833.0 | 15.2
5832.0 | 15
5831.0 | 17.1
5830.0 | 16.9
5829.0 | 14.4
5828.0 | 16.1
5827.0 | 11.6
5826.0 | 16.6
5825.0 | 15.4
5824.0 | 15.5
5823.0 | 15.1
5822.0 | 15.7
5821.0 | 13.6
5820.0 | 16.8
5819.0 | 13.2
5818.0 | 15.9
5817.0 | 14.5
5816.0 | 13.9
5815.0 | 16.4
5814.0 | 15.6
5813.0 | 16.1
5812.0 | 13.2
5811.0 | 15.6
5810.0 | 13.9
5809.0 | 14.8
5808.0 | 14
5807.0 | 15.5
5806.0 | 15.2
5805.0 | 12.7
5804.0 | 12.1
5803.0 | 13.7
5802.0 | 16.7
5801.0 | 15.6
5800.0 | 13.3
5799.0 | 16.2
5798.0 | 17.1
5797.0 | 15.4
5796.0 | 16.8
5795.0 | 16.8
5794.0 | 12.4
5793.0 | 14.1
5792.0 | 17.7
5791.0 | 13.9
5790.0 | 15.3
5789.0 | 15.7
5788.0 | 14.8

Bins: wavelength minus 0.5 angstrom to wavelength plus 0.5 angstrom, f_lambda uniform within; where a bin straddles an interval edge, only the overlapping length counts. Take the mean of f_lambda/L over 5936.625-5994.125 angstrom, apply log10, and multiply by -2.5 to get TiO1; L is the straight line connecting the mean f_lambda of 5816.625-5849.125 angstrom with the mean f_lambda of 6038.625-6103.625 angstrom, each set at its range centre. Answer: 0.03 mag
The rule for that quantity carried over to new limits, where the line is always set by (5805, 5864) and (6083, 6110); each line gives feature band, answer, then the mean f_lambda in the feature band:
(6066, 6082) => -0.08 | 15.4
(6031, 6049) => -0.13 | 16.2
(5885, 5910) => 0.09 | 13.8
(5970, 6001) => -0.04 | 15.1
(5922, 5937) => -0.02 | 15.2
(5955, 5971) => -0.06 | 15.5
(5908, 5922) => 0.03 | 14.5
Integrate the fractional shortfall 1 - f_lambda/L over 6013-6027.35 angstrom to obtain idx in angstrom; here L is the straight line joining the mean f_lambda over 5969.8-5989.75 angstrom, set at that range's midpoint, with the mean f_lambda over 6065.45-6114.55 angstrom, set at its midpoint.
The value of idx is 0.6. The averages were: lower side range 15.3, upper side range 14.6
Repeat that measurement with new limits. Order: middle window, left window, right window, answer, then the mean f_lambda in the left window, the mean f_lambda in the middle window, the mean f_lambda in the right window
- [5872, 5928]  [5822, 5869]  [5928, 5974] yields 2.57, 15.4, 14.5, 15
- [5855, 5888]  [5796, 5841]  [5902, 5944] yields 0.66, 15.3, 14.8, 14.9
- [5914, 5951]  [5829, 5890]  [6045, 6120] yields 0.63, 15.3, 14.9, 14.9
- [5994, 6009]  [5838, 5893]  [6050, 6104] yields -0.17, 15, 15.1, 14.9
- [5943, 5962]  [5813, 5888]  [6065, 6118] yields 0.29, 15.3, 14.8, 14.7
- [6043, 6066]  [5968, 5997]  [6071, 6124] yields -1.38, 15.1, 15.7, 14.5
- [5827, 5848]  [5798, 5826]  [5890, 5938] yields -2.06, 14.9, 16.2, 14.4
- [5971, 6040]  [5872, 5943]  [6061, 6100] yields -1.63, 14.6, 15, 14.7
